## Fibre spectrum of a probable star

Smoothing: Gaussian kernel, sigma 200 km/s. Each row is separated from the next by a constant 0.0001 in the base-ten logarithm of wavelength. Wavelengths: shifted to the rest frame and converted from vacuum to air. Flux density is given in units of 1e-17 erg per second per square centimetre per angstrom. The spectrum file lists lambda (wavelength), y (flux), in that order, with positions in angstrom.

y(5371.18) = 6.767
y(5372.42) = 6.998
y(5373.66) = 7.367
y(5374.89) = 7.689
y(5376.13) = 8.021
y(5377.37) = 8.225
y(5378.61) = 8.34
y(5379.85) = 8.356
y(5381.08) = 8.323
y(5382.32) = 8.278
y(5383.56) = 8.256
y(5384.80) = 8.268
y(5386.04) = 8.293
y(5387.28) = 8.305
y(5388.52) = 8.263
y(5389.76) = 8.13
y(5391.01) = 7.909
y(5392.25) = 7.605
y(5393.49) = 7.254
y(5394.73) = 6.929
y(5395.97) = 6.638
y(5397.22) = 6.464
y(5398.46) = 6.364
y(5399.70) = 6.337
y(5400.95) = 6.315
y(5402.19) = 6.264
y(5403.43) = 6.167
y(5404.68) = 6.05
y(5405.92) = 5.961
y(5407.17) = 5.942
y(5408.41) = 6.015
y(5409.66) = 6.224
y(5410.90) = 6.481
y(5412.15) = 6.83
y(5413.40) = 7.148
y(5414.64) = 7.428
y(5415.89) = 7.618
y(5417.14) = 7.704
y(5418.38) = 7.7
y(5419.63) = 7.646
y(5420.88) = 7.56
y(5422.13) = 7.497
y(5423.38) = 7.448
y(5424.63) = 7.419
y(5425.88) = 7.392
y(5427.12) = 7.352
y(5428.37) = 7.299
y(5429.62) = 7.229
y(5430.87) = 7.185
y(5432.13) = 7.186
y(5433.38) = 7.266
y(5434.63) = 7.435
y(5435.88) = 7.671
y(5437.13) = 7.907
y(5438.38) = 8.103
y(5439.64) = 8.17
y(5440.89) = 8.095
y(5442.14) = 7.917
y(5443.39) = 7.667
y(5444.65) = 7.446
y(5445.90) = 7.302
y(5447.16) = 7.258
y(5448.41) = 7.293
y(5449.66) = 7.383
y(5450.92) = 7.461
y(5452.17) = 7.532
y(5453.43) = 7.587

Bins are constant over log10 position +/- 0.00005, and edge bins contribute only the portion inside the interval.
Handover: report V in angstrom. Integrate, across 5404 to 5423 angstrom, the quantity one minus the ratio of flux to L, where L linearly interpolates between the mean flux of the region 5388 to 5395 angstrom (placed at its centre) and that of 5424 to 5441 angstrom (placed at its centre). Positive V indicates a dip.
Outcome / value 1.7 angstrom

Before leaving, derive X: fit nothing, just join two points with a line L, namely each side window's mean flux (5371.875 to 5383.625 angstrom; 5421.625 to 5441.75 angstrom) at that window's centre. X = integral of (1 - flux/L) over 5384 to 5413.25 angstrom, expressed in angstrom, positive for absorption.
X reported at 3.3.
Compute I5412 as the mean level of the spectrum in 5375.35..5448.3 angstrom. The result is 7.38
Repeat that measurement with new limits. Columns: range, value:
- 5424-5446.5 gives 7.56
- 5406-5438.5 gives 7.22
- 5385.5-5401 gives 7.32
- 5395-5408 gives 6.27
